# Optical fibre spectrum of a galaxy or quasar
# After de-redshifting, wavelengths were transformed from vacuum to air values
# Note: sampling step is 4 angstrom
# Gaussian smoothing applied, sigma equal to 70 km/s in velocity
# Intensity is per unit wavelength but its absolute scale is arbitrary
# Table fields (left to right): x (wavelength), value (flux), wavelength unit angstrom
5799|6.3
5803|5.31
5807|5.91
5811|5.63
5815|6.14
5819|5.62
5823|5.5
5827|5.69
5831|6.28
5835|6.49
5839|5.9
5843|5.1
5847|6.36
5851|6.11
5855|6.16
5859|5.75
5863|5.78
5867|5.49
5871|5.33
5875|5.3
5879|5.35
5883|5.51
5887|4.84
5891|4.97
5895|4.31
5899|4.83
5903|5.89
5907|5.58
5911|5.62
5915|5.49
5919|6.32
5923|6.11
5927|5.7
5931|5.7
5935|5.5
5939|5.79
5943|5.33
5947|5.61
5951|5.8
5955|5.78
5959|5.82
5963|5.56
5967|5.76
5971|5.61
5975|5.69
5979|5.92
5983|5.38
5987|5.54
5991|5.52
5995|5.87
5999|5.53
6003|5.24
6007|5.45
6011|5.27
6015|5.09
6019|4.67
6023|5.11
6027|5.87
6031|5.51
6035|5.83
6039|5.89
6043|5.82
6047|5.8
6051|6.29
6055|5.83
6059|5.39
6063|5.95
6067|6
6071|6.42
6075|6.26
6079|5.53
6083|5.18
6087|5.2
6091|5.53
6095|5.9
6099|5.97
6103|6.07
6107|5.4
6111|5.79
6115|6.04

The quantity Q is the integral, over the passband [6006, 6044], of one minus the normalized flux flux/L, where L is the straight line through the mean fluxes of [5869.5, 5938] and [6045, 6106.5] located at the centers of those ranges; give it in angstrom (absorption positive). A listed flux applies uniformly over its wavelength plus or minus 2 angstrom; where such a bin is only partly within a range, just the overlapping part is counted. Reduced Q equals 1.7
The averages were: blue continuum 5.44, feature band 5.44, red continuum 5.81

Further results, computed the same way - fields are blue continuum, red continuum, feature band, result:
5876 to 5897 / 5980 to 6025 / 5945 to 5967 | -2.14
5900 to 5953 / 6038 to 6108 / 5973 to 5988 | 0.28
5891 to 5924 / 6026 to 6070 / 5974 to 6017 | 1.57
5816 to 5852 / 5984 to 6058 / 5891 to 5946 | 2.01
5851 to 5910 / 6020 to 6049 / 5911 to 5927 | -1.28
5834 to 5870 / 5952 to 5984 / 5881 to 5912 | 3.35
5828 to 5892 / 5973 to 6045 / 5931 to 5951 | -0.03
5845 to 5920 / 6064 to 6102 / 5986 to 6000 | 0.10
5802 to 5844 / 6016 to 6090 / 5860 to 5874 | 0.61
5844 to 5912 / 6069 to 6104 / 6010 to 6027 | 1.67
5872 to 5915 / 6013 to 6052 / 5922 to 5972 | -3.05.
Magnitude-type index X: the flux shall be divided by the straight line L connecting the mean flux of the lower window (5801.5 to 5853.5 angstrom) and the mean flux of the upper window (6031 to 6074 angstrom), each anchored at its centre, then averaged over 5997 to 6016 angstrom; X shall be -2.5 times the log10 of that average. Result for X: 0.11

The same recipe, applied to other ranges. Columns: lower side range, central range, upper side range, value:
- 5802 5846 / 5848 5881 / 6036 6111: 0.02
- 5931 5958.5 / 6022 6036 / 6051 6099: 0.03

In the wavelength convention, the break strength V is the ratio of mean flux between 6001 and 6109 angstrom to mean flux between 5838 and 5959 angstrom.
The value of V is 1.01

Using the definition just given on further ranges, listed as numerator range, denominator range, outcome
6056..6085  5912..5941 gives 1.00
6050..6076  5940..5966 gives 1.06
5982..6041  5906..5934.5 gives 0.94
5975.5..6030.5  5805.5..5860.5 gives 0.92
